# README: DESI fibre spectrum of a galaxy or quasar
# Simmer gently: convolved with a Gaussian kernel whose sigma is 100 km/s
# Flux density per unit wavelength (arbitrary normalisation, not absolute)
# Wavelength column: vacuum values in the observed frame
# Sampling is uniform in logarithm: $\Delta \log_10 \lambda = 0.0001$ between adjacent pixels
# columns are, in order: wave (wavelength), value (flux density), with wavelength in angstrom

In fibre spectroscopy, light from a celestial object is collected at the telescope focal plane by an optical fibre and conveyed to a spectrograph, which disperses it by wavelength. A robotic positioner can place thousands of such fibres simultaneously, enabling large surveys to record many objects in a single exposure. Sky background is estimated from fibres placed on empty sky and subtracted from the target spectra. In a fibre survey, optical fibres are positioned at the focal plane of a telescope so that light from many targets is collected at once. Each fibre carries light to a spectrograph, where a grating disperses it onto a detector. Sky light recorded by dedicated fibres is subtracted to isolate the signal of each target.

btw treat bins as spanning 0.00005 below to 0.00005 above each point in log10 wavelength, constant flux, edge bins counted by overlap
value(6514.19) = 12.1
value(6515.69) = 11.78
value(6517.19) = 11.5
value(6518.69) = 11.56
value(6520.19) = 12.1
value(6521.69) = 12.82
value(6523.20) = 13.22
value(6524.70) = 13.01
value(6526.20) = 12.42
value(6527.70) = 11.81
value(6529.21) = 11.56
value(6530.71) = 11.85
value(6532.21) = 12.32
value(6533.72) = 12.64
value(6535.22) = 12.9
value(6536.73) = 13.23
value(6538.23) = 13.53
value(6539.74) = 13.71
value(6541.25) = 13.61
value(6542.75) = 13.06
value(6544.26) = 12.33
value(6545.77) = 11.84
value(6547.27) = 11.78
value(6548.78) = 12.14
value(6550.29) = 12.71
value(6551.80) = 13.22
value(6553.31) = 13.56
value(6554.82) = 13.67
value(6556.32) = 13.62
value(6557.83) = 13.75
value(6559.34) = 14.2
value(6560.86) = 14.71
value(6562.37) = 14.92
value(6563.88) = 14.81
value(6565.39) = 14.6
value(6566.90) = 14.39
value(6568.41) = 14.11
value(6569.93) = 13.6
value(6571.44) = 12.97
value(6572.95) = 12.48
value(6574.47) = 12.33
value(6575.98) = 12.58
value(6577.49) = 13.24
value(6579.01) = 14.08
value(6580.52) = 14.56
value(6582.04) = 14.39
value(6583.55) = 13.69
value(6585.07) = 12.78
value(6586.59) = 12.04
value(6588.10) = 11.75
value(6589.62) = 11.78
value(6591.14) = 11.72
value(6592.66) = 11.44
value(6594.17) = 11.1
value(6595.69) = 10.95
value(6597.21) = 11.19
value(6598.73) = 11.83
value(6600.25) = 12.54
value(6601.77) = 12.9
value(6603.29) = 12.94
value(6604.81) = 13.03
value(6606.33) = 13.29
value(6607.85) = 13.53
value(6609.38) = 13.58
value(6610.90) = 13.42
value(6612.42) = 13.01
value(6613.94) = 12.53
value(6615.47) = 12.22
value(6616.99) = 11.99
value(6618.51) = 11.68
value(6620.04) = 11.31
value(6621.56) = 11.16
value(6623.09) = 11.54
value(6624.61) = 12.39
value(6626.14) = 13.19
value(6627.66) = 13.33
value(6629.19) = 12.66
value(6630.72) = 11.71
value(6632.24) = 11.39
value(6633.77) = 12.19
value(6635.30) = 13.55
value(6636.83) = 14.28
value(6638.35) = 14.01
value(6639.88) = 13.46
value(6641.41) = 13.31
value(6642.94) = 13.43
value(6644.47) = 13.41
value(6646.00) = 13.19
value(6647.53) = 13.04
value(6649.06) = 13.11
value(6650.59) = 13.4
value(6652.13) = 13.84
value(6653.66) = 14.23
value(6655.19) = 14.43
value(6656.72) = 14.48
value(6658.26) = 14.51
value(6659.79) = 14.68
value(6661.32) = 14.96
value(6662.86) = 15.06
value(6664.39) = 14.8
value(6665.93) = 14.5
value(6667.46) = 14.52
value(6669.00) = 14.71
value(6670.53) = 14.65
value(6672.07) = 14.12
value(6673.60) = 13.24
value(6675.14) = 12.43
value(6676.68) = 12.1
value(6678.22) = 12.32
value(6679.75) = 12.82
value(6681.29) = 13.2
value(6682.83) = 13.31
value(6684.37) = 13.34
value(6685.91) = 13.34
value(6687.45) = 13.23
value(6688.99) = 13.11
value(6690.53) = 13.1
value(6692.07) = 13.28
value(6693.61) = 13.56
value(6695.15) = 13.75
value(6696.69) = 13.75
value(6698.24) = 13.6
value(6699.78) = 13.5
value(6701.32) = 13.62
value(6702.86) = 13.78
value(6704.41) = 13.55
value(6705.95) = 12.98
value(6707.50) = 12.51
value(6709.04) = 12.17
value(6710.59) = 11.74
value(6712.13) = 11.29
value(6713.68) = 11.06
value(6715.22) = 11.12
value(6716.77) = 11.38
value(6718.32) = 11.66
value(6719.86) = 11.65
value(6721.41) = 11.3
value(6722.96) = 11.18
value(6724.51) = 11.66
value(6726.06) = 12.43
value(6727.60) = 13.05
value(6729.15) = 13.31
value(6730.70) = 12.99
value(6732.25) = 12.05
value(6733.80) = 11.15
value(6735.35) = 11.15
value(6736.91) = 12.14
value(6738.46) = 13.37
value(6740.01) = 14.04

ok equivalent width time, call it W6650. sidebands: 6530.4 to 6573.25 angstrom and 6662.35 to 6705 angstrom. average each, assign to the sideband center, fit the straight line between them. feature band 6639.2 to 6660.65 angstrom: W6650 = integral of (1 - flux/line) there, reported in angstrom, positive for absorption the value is -0.4 angstrom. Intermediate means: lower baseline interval 13.3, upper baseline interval 13.6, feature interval 13.8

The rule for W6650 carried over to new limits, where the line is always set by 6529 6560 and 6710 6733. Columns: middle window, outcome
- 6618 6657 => -1.93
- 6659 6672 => -2.66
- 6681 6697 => -1.72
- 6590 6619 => 0.49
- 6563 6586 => -1.58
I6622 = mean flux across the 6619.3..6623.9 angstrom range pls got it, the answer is 11.4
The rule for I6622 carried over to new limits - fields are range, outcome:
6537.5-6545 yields 13.2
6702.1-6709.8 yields 13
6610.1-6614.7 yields 13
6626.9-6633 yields 12.3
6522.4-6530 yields 12.4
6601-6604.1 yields 12.9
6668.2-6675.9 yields 13.8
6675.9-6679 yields 12.2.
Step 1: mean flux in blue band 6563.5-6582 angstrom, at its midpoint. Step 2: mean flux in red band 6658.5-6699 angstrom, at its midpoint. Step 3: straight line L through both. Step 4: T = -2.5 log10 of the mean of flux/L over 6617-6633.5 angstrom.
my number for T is 0.14 mag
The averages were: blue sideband 13.7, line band 12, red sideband 13.7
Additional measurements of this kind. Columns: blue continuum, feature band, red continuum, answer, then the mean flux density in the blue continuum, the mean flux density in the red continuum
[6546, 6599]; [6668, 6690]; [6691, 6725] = -0.06 mag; 13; 12.5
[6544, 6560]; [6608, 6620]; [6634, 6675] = 0.08 mag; 13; 14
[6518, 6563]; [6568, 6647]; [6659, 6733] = 0.02 mag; 12.9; 13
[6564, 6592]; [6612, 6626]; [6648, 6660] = 0.14 mag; 13.2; 14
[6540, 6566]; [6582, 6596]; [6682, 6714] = 0.11 mag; 13.4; 13.1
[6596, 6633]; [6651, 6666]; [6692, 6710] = -0.13 mag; 12.4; 13.3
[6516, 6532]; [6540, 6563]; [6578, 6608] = -0.08 mag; 12.2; 12.6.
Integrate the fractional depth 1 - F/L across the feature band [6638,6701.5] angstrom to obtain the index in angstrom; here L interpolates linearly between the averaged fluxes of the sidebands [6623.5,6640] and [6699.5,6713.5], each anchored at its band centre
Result -4.4 angstrom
